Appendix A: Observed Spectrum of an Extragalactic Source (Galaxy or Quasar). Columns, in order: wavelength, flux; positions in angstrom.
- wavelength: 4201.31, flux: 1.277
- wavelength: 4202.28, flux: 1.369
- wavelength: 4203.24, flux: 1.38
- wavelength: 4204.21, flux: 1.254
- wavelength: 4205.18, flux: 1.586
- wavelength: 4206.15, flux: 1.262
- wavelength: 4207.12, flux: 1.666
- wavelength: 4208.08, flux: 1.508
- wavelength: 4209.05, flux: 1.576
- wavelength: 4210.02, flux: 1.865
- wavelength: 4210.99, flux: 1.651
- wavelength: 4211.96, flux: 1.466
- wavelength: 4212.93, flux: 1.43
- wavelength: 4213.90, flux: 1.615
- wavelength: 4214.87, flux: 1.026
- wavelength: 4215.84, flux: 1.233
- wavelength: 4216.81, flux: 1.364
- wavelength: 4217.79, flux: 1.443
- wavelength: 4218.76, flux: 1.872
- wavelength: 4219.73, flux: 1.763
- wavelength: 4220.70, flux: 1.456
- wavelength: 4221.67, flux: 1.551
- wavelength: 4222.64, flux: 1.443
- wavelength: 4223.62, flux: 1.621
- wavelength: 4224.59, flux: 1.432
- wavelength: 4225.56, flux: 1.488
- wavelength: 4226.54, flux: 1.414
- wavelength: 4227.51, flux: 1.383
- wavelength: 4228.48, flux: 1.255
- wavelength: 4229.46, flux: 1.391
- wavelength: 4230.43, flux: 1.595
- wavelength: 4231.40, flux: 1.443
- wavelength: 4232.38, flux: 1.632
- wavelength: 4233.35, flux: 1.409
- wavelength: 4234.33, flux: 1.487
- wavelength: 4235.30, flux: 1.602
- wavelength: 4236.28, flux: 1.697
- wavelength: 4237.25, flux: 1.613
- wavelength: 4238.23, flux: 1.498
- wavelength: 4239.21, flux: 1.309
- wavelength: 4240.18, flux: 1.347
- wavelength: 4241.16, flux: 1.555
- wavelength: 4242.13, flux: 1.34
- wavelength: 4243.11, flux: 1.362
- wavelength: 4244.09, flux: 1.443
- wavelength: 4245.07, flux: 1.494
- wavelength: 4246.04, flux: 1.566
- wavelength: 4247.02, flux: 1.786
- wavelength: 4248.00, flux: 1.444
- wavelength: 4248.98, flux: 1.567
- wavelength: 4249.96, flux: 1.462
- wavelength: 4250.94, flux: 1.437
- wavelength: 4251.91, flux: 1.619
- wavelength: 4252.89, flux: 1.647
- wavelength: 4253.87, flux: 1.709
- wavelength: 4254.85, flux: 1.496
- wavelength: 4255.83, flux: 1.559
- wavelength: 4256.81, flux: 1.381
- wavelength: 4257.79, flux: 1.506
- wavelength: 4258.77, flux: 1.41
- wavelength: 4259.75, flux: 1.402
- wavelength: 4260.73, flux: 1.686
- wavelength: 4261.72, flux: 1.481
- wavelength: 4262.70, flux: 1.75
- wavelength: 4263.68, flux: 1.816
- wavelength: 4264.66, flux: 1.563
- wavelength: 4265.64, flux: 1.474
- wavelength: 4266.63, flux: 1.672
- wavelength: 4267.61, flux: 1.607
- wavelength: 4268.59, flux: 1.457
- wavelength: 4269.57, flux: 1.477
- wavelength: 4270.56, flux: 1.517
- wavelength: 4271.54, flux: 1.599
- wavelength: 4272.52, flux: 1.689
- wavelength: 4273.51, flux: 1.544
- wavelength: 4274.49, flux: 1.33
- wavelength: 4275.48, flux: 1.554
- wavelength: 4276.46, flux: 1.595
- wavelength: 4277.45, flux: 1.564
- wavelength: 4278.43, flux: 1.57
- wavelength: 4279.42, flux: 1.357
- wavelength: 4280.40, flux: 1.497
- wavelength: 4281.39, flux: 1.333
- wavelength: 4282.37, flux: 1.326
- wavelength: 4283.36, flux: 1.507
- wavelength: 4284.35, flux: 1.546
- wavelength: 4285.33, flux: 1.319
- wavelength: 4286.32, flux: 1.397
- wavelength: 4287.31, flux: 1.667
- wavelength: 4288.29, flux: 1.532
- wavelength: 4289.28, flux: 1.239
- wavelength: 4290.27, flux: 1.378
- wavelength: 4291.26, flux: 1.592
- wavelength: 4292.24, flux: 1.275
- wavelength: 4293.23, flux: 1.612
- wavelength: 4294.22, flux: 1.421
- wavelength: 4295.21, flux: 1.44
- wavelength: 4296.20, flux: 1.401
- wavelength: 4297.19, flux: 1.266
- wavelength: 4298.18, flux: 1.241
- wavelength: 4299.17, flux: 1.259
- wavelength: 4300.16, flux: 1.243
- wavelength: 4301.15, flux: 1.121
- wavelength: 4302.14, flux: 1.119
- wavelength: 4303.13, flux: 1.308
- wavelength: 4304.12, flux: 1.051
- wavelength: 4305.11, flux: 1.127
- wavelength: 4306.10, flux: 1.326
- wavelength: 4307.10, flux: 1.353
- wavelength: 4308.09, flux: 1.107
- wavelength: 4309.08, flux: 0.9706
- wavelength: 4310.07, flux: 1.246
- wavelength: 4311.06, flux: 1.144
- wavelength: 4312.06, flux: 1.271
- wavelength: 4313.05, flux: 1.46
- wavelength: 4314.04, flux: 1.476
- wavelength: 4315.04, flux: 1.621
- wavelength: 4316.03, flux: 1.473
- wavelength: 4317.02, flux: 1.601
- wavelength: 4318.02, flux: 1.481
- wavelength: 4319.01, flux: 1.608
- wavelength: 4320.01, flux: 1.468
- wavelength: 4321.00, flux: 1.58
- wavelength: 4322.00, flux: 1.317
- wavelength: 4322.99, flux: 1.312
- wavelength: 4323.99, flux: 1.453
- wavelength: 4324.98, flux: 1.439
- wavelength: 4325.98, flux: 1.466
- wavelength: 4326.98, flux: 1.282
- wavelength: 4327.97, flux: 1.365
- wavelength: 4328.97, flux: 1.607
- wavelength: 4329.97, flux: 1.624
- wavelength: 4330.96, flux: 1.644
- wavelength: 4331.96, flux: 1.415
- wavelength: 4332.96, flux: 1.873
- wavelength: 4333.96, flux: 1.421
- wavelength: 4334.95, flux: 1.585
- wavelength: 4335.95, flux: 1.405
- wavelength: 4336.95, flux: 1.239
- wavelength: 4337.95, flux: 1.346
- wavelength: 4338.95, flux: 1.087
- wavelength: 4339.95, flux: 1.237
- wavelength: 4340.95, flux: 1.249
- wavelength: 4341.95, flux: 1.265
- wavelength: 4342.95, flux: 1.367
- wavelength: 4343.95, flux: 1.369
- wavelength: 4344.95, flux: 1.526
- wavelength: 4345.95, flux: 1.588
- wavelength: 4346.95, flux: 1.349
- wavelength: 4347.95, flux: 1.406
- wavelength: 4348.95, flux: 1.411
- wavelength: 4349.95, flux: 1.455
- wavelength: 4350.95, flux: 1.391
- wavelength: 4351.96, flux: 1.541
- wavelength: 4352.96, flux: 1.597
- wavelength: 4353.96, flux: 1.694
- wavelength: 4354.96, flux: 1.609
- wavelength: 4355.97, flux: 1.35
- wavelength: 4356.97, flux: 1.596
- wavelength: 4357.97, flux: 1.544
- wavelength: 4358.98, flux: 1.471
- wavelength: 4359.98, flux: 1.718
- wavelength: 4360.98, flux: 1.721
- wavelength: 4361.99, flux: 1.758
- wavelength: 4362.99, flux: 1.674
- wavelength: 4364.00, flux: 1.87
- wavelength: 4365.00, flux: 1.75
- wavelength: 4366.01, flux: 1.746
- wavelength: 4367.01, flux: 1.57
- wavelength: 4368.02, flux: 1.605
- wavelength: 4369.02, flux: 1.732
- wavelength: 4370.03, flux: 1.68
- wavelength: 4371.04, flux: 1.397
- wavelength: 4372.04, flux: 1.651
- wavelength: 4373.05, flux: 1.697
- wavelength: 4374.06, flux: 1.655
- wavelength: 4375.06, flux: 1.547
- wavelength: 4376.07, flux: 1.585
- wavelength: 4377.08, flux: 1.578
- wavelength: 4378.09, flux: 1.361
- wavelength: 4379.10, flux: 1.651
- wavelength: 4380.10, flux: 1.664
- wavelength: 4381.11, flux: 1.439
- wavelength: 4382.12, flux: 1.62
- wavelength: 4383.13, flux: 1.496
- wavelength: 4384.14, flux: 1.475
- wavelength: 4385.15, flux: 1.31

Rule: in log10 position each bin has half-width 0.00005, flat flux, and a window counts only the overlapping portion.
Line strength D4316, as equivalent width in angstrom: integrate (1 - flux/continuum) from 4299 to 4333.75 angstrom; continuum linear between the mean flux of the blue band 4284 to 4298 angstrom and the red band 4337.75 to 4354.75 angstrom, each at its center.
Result 1.0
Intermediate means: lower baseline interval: 1.43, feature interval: 1.38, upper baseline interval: 1.41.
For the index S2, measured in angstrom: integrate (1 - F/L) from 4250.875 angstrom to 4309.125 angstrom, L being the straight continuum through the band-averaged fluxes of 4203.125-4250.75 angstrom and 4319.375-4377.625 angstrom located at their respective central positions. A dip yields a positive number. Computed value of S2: 2.2 angstrom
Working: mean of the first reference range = 1.49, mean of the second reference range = 1.52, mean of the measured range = 1.44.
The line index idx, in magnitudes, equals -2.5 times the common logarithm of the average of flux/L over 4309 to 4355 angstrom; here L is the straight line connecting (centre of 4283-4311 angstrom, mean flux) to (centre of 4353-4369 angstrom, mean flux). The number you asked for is 0.046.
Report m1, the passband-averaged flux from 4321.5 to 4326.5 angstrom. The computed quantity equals 1.4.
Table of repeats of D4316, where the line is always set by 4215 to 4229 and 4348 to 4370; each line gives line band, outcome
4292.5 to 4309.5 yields 3.2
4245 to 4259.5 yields -0.4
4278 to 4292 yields 0.8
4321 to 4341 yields 1.9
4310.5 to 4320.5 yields 0.7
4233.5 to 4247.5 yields -0.2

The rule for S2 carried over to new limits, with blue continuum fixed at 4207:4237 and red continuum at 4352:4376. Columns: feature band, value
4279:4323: 5.9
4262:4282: 0.1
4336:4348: 2.1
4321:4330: 1.0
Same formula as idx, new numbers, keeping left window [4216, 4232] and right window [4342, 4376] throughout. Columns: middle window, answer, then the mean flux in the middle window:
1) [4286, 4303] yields 0.13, 1.36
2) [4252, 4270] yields -0.04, 1.56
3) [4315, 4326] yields 0.05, 1.48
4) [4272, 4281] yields 0.00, 1.52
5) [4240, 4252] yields 0.01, 1.49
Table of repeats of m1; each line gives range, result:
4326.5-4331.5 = 1.51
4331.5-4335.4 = 1.58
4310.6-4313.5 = 1.29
